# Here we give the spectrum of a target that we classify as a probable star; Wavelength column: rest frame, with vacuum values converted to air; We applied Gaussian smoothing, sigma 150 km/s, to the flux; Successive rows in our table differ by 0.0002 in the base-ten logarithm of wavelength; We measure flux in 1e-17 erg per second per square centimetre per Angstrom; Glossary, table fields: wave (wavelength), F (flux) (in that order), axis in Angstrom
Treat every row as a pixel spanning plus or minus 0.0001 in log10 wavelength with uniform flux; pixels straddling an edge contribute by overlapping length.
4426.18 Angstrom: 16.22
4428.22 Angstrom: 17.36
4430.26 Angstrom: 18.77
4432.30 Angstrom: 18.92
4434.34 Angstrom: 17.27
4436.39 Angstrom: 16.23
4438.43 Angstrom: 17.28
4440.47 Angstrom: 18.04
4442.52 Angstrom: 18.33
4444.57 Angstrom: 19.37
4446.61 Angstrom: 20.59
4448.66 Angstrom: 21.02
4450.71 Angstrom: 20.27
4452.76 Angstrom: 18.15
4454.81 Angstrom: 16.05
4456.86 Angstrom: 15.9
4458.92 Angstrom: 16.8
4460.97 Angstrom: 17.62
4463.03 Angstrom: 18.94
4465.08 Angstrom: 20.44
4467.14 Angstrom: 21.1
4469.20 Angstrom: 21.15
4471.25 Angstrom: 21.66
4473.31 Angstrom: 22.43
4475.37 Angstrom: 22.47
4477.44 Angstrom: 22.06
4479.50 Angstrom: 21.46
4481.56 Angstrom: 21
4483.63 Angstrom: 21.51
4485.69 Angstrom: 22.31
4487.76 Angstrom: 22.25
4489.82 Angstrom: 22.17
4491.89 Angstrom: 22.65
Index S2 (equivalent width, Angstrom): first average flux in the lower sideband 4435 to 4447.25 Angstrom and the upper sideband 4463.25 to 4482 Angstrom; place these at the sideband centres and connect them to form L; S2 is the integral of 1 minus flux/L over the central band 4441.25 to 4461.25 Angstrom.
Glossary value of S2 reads 0.79 Angstrom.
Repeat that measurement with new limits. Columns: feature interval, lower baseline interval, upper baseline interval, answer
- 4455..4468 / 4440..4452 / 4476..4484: 1.4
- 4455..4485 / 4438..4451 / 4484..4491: 1.2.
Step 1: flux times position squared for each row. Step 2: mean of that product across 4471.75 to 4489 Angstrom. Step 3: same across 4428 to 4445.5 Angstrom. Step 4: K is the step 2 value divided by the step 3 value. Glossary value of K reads 1.2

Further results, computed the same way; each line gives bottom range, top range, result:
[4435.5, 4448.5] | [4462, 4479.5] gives 1.16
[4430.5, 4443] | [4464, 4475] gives 1.23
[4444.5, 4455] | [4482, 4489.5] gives 1.15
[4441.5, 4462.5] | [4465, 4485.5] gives 1.19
